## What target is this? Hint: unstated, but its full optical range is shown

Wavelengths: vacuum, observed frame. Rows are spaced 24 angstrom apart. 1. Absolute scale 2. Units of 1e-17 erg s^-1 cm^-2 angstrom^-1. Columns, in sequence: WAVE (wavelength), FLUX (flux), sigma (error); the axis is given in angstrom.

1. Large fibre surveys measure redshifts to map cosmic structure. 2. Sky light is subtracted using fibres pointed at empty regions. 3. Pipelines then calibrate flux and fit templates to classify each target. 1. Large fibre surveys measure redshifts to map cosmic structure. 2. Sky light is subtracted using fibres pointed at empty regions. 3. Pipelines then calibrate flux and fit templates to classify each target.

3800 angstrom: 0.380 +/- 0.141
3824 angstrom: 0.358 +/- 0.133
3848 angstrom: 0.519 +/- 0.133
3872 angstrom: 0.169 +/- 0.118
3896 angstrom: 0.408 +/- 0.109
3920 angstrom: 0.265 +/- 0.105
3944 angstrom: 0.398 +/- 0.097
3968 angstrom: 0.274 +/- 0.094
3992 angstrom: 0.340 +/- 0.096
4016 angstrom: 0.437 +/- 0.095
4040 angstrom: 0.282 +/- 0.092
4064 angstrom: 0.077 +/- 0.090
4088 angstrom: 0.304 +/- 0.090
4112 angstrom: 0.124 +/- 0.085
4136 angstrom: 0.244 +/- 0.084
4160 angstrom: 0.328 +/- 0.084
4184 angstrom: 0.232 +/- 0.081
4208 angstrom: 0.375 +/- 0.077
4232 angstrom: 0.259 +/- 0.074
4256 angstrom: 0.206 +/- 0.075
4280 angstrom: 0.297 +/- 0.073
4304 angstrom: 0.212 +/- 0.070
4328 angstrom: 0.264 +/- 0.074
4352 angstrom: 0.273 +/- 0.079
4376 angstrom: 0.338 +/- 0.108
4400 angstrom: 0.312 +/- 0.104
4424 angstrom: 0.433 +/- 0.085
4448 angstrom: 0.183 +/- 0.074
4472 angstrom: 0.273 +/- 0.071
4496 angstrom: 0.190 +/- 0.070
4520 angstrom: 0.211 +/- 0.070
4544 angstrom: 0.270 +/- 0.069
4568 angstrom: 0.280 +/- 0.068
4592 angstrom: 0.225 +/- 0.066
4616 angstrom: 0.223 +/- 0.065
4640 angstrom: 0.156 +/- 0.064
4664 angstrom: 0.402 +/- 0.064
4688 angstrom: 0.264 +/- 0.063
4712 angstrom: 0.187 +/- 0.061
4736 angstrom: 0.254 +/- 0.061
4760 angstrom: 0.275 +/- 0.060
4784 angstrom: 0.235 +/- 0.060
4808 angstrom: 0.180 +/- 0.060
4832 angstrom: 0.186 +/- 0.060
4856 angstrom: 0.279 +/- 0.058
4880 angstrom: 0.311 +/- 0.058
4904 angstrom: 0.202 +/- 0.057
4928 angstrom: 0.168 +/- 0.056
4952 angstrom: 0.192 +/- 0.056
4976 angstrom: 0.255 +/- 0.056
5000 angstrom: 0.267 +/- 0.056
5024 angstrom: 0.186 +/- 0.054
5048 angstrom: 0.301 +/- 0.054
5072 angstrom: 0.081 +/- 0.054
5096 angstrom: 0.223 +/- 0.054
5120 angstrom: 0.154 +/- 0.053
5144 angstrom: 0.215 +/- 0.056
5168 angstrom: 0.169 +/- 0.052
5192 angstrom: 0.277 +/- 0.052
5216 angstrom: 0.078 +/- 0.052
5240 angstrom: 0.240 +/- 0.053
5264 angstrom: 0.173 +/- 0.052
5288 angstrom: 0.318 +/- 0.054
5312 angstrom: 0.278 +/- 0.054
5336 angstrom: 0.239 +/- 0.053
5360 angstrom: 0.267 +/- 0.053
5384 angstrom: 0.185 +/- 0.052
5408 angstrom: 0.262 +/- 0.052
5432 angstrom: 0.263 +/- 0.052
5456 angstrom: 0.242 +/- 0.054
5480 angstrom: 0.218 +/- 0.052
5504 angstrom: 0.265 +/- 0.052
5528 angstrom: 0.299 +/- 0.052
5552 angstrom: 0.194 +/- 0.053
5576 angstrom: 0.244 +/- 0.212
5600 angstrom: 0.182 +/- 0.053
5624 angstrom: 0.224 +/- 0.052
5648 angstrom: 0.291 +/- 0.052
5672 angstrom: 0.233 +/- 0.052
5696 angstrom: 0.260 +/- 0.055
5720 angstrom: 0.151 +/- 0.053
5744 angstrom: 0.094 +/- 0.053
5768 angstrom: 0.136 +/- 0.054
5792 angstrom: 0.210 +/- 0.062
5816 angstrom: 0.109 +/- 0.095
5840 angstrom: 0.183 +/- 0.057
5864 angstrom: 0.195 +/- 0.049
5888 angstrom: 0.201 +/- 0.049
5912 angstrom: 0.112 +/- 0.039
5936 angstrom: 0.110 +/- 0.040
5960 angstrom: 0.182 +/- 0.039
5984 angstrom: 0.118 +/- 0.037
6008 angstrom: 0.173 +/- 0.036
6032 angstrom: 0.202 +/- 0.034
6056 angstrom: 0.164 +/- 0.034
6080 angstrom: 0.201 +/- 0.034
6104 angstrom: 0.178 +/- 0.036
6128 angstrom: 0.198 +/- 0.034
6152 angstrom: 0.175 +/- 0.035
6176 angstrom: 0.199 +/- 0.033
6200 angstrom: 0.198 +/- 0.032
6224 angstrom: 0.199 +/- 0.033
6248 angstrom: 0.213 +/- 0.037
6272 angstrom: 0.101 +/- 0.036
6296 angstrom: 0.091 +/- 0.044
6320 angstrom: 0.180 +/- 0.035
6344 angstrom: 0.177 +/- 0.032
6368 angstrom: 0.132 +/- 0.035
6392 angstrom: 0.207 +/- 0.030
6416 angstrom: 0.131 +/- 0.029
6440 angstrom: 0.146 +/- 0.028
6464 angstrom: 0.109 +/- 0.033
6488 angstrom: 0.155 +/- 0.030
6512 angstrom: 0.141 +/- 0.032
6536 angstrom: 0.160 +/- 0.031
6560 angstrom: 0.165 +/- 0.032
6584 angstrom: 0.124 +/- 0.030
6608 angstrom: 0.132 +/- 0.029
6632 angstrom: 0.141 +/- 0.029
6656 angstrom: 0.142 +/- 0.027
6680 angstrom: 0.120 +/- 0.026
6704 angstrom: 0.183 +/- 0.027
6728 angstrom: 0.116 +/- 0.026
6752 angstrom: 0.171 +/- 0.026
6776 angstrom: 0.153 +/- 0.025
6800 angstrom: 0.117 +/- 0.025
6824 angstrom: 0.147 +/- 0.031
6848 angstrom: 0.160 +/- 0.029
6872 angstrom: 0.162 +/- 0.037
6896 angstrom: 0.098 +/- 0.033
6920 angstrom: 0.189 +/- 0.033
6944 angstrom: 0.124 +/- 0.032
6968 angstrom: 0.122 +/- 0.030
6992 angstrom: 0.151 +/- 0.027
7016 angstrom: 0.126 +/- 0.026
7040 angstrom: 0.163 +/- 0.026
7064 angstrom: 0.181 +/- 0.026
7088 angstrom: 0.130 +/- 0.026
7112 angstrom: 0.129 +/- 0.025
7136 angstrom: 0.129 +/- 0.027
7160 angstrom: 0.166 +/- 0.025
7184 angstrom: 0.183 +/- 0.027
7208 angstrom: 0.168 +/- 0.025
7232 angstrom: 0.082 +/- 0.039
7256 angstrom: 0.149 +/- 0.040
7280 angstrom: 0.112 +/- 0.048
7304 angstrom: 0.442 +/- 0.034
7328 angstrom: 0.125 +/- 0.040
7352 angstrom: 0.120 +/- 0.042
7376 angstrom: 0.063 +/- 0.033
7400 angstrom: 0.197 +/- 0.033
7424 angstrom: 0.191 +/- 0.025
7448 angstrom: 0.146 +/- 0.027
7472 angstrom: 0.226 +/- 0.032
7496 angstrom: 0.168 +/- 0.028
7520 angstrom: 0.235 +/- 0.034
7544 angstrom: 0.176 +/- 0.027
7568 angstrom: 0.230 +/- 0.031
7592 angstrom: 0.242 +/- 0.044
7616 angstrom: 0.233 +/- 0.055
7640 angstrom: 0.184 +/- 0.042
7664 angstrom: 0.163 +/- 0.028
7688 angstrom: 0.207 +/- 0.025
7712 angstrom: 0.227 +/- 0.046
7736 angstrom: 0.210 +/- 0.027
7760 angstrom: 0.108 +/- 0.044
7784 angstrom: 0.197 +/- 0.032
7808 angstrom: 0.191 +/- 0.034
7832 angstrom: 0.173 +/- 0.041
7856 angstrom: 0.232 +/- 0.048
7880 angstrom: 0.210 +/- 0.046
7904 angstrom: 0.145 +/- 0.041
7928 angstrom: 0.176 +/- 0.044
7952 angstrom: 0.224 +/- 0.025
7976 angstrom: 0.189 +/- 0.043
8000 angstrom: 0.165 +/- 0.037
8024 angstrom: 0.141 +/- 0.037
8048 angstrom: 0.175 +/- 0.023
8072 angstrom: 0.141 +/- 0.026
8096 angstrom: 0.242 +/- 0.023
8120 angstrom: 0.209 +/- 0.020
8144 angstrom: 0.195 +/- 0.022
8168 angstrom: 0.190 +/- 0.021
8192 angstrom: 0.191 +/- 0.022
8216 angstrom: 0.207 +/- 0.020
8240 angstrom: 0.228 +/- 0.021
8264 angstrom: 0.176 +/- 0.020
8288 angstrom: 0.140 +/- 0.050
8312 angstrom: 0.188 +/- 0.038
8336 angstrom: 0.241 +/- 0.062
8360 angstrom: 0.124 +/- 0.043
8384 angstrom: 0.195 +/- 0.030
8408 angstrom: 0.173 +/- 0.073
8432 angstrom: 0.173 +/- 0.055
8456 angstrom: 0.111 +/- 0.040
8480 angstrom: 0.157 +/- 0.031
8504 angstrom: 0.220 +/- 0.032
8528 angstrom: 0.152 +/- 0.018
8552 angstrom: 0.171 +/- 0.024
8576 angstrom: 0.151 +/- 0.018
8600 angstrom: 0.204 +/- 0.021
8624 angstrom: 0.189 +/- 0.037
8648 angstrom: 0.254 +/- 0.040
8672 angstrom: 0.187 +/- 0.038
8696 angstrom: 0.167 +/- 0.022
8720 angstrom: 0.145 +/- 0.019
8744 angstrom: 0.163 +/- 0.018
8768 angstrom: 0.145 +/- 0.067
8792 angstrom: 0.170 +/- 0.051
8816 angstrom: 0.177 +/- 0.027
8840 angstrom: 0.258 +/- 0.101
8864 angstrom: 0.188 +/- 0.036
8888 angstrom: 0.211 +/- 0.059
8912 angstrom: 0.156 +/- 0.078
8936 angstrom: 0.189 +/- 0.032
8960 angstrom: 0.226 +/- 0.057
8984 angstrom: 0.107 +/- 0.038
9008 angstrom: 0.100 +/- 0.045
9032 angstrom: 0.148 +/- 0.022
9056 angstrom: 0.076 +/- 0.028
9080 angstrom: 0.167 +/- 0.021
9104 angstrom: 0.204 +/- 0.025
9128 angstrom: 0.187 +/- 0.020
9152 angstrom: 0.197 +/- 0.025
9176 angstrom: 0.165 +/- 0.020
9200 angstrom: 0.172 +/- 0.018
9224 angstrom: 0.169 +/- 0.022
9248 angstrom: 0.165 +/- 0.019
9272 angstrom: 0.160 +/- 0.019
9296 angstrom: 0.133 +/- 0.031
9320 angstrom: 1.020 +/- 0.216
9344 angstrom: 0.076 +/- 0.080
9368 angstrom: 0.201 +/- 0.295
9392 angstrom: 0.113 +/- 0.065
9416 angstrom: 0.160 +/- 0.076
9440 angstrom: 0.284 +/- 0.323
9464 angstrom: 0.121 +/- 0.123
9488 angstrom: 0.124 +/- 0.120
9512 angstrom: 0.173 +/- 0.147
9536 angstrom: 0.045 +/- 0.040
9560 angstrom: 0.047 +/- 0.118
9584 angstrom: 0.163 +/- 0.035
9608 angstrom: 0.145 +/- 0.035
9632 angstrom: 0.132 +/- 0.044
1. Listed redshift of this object 0.957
